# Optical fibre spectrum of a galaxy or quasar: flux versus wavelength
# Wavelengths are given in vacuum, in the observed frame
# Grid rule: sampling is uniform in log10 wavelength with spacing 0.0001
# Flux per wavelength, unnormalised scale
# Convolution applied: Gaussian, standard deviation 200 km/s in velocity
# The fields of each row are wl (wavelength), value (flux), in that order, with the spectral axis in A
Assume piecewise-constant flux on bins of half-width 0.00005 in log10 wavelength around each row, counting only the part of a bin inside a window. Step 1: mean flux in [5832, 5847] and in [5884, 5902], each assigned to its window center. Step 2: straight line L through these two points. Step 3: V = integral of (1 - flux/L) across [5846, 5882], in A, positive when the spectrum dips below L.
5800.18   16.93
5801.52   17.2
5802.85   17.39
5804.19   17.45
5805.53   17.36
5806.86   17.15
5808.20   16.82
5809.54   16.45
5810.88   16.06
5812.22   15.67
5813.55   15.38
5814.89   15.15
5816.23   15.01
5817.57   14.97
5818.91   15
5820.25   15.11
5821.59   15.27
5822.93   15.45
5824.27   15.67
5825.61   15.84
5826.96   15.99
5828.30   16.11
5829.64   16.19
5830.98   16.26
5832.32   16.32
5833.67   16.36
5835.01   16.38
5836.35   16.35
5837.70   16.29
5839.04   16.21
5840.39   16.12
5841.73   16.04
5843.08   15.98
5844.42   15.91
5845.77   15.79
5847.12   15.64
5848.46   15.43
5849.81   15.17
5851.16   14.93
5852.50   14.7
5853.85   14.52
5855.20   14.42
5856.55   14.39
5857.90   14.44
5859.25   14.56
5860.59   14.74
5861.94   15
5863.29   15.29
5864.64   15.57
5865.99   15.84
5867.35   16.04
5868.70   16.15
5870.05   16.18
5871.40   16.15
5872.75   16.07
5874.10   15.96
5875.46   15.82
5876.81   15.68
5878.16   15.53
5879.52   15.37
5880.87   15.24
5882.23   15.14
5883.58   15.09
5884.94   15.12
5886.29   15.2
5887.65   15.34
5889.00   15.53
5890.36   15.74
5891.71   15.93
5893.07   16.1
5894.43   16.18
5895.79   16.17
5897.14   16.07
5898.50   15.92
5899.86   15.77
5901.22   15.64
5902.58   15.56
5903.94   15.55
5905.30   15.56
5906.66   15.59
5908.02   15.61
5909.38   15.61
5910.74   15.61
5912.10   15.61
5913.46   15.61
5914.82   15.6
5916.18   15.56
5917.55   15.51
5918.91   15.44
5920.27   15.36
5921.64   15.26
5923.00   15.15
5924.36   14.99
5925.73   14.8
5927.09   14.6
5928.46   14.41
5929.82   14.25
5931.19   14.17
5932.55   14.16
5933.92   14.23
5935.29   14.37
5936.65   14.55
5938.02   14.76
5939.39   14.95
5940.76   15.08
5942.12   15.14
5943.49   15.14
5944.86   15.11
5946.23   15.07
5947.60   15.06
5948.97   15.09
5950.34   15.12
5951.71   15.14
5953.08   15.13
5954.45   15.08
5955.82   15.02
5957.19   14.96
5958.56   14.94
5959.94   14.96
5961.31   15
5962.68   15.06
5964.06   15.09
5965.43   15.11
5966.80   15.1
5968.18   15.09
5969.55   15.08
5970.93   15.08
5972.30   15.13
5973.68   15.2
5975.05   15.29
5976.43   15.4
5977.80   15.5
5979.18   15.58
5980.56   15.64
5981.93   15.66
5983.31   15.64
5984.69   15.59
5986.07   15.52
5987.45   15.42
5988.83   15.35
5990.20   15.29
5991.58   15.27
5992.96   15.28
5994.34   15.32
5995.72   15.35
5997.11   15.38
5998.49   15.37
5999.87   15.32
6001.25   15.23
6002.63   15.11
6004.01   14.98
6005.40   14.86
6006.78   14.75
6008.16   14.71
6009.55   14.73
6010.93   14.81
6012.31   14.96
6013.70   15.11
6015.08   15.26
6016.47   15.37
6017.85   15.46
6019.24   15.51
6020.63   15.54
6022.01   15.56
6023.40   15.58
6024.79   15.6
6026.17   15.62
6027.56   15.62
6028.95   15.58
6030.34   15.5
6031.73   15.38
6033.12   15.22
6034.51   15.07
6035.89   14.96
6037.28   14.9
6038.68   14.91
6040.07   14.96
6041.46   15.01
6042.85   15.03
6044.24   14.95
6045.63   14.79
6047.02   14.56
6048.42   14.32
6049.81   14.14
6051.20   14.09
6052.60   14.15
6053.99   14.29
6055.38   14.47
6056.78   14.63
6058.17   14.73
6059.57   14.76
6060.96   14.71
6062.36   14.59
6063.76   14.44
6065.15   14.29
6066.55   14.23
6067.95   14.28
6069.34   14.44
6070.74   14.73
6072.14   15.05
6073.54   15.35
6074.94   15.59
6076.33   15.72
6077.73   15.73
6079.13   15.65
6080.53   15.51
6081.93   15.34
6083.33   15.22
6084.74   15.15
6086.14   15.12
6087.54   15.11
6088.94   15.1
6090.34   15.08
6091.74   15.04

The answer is 1.4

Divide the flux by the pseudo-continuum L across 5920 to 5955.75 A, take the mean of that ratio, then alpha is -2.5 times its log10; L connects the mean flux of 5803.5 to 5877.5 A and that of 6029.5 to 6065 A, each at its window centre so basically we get 0.03 mag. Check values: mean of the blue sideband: 15.7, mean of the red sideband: 14.7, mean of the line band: 14.8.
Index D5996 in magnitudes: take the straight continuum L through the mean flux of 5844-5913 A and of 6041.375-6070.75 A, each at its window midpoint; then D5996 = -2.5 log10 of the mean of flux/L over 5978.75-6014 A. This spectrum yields -0.03 mag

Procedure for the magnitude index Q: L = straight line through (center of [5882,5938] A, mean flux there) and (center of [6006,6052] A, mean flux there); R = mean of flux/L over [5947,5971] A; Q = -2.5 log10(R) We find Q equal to 0.011 mag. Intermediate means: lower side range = 15.3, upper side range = 15.1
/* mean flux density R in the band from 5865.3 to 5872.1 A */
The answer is 16.1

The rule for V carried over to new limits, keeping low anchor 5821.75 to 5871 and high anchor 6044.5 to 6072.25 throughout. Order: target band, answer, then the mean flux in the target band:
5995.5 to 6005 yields -0.3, 15.2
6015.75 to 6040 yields -1.2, 15.4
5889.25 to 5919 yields -0.8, 15.7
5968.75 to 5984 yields -0.5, 15.4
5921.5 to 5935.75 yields 0.6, 14.6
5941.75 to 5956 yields 0.0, 15.1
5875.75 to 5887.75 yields 0.1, 15.3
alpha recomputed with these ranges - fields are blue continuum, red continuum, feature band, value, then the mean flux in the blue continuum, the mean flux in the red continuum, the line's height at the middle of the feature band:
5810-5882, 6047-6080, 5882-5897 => -0.02 mag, 15.6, 14.7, 15.4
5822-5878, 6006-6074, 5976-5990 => -0.03 mag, 15.7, 14.9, 15.1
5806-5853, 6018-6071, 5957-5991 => -0.01 mag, 15.8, 14.9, 15.2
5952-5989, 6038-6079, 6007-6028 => -0.02 mag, 15.2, 14.7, 15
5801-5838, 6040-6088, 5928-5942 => 0.07 mag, 16.1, 14.8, 15.5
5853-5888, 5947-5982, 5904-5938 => 0.01 mag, 15.3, 15.2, 15.2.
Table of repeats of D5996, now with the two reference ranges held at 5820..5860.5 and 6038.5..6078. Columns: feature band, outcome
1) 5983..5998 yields -0.029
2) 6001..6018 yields -0.008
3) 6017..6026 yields -0.049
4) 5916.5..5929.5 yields 0.015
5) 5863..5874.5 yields -0.032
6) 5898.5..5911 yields -0.021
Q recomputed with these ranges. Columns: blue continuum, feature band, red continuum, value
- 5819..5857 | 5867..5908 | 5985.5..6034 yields -0.011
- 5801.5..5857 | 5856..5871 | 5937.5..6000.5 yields 0.026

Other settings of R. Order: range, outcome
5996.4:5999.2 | 15.3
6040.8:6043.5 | 15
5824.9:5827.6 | 15.9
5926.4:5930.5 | 14.4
